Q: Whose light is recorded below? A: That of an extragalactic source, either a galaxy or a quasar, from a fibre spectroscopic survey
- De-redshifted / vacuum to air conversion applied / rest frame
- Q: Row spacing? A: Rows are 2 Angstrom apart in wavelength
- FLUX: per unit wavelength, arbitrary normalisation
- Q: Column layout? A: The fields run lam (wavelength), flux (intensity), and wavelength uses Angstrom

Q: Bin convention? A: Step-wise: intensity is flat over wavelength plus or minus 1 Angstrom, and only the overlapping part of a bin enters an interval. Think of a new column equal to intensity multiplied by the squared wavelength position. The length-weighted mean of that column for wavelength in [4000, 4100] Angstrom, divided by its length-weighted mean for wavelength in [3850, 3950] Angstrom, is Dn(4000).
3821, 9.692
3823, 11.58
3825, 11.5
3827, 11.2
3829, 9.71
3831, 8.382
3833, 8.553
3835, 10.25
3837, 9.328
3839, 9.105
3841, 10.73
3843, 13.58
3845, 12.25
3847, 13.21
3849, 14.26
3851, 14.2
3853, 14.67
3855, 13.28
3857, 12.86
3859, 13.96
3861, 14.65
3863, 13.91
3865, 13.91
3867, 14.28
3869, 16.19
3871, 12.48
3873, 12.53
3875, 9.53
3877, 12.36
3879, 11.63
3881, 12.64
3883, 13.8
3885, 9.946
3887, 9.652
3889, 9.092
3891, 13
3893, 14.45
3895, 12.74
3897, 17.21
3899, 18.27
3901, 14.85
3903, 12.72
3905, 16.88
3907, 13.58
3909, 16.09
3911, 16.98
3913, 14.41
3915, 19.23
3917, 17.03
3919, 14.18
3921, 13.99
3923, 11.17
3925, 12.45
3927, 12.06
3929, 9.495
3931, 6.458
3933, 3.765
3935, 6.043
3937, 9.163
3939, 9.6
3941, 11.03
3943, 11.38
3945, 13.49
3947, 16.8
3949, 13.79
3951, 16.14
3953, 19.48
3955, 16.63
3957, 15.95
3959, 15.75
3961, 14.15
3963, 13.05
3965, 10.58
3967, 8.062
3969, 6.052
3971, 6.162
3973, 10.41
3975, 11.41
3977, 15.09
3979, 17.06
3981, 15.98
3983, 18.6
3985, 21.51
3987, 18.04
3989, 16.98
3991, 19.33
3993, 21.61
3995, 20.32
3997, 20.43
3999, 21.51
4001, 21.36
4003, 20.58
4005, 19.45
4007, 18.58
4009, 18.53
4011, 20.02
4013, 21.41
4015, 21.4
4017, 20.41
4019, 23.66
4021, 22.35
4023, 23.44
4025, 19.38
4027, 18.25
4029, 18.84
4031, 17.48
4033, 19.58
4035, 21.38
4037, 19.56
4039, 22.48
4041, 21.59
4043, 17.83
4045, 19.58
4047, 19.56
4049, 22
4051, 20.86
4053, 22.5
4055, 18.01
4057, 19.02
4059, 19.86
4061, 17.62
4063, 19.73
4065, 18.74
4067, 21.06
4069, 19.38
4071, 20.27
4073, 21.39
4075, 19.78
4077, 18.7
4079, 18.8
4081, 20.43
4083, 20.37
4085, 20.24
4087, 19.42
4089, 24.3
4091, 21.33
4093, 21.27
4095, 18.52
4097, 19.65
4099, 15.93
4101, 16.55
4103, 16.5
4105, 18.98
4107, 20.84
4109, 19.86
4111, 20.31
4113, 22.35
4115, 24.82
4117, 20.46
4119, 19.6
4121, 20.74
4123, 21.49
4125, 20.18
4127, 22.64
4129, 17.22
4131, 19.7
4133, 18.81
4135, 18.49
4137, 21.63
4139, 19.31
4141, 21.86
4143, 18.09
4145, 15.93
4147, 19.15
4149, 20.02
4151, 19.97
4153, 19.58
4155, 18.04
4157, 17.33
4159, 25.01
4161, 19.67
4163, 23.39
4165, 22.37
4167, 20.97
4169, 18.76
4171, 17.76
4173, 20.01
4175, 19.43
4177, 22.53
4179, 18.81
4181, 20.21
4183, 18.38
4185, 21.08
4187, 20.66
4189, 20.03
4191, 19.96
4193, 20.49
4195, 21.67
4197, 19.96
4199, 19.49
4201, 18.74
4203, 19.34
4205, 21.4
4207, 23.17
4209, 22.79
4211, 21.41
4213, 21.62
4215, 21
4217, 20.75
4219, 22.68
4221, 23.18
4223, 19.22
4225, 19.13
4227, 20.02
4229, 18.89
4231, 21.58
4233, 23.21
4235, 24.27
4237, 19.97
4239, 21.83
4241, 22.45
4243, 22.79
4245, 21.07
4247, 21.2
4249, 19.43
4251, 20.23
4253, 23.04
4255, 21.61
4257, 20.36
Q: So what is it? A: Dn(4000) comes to 1.68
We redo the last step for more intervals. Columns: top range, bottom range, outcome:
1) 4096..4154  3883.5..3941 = 1.73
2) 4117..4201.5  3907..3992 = 1.65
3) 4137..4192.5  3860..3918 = 1.64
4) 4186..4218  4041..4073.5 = 1.12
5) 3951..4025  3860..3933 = 1.37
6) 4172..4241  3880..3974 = 1.87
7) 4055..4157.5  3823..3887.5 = 1.84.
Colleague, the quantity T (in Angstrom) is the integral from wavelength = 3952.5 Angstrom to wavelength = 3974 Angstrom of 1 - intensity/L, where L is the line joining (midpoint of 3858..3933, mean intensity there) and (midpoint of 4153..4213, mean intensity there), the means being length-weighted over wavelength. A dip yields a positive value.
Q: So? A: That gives 3.93 Angstrom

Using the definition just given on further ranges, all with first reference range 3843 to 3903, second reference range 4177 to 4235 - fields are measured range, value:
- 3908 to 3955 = 5.5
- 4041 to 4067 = -3.6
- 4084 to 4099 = -1.8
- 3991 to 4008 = -4.5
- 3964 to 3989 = 3.6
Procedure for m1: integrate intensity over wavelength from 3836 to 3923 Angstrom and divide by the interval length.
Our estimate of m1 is 13.5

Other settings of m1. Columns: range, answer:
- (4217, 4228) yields 20.8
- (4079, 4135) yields 20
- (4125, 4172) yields 19.8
